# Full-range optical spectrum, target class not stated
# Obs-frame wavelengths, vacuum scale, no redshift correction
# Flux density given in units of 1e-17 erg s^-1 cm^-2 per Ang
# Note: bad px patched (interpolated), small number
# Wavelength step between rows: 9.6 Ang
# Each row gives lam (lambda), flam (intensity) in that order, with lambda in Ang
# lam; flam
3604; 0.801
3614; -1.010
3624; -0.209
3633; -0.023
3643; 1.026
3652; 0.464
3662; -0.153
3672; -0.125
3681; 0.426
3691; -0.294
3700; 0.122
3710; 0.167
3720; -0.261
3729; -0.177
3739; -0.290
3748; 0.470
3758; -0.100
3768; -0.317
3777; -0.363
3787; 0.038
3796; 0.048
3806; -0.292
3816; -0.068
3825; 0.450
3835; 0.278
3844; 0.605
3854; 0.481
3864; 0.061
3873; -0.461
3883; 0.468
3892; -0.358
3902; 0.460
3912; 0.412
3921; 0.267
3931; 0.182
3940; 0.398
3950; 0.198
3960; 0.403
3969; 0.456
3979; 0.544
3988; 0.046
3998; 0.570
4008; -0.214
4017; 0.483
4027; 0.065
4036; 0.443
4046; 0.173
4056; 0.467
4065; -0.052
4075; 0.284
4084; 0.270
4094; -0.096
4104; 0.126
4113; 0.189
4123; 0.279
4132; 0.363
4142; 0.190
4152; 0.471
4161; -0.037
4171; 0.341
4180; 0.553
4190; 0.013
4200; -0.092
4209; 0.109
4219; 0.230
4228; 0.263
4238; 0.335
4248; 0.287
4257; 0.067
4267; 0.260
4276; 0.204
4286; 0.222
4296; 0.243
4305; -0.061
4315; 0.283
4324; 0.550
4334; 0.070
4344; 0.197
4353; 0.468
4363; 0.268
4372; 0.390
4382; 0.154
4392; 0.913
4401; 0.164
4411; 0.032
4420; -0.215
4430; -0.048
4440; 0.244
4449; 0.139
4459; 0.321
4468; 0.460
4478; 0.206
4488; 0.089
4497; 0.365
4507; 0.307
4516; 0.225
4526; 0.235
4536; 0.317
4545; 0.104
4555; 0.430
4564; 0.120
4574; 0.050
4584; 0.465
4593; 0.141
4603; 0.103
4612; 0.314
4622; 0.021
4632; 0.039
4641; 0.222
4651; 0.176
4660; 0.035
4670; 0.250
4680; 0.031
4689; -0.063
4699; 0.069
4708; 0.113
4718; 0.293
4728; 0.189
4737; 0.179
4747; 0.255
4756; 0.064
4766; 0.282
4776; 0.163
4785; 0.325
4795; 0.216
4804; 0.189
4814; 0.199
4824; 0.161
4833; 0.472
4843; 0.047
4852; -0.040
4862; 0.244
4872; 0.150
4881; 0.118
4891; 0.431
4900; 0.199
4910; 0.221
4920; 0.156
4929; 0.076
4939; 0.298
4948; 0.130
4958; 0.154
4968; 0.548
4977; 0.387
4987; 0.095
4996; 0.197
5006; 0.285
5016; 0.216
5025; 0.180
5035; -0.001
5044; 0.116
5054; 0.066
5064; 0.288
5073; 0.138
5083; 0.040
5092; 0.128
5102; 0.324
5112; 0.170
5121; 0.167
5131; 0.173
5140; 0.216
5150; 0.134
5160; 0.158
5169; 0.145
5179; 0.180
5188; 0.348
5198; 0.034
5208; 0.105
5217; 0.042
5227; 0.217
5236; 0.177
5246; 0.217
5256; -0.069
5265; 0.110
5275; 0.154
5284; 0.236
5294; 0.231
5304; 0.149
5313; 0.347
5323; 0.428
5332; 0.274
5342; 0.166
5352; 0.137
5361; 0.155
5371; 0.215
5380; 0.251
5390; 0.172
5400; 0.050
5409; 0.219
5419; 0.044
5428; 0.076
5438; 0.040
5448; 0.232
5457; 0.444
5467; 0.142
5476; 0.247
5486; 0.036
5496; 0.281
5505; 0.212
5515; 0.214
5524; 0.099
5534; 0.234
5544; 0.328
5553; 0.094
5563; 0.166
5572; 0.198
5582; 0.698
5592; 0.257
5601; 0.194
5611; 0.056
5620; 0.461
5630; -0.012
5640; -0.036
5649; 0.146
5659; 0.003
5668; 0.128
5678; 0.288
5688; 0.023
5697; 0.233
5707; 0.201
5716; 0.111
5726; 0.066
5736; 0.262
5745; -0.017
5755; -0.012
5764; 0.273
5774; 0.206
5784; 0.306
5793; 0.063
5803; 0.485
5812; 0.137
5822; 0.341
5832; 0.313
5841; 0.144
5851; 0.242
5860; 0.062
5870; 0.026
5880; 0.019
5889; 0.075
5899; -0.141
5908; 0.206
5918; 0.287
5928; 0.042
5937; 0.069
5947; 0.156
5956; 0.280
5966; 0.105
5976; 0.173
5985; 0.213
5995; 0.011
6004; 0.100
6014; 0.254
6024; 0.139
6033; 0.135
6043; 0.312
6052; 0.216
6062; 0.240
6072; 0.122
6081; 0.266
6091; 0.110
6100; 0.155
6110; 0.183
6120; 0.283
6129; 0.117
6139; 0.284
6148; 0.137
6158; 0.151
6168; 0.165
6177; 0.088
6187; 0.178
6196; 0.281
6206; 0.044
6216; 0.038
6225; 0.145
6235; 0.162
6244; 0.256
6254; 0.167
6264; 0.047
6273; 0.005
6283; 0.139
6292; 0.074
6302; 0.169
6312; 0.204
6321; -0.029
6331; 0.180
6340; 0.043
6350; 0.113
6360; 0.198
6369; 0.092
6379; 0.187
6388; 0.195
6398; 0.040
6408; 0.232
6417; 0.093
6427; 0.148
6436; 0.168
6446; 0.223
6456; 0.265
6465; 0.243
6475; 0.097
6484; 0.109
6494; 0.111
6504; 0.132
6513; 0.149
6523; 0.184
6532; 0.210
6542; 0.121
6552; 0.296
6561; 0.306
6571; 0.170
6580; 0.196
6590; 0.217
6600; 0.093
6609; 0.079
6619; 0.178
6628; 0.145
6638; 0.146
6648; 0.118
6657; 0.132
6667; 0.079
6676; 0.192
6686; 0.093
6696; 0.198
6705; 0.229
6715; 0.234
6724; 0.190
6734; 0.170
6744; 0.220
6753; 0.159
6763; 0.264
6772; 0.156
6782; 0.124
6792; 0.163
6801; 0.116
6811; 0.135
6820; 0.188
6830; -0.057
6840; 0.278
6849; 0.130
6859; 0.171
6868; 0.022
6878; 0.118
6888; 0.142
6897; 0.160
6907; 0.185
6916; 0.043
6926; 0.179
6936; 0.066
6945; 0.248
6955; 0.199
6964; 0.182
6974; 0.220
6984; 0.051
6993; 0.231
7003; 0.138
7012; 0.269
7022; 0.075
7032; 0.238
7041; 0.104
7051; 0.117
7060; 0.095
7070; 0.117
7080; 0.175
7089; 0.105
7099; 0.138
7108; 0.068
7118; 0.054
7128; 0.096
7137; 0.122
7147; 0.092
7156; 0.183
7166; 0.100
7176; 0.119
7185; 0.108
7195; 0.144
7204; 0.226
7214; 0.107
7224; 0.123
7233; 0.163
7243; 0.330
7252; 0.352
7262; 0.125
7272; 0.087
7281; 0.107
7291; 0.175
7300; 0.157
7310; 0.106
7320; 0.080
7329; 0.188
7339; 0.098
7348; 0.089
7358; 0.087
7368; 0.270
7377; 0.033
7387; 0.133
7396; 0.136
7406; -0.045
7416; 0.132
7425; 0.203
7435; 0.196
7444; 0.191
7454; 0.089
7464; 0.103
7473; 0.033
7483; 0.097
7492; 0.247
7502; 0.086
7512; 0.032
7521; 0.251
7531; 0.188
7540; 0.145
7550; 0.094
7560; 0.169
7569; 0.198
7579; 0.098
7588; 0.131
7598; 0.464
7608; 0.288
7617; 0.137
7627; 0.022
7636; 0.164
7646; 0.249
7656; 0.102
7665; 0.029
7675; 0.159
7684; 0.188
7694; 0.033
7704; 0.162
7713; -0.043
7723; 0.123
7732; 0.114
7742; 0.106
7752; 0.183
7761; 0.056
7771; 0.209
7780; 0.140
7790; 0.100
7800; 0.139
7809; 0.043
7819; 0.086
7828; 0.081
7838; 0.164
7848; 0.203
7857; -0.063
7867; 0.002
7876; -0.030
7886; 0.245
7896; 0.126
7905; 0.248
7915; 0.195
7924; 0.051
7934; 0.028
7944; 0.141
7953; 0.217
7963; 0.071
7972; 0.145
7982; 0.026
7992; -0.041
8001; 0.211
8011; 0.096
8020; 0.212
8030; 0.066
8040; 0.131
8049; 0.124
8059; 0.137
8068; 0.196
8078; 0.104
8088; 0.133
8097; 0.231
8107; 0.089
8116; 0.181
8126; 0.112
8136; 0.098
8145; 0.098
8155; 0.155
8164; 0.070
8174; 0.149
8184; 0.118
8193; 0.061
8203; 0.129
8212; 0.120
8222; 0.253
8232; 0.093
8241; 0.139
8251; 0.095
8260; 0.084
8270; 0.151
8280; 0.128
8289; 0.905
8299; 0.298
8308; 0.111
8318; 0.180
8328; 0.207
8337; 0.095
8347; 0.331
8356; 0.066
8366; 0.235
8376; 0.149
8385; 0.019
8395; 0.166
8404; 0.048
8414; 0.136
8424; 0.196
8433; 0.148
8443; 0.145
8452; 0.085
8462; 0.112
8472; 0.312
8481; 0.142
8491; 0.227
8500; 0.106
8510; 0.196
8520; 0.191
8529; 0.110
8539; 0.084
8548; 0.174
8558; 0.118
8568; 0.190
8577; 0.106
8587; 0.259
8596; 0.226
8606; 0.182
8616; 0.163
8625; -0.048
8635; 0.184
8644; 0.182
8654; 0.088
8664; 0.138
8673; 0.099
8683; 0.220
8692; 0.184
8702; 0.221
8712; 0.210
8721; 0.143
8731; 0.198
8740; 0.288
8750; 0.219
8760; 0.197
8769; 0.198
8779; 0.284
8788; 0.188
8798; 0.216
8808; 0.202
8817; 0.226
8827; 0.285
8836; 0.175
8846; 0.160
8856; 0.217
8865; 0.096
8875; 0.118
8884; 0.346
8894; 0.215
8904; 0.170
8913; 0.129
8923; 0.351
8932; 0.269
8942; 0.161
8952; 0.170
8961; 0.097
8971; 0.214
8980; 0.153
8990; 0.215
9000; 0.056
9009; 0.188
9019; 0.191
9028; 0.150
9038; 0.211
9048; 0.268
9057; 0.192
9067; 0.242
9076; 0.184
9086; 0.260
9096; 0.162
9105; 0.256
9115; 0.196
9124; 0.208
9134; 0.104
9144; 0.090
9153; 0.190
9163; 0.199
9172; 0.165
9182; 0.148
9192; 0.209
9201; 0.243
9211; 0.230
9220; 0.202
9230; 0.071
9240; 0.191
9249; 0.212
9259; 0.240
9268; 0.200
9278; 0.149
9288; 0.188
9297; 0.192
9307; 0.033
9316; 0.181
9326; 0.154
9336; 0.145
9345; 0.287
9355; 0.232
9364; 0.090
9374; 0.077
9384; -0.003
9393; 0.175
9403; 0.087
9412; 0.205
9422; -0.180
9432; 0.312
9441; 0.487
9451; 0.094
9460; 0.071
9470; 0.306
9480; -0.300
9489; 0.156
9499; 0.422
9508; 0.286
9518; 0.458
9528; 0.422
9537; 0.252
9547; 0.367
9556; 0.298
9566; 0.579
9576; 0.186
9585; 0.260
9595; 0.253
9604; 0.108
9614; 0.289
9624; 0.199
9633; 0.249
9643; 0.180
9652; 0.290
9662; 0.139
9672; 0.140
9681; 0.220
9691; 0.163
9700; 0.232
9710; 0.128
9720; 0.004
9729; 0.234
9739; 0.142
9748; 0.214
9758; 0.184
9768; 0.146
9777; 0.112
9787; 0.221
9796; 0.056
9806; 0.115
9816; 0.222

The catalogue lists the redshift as 1.223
